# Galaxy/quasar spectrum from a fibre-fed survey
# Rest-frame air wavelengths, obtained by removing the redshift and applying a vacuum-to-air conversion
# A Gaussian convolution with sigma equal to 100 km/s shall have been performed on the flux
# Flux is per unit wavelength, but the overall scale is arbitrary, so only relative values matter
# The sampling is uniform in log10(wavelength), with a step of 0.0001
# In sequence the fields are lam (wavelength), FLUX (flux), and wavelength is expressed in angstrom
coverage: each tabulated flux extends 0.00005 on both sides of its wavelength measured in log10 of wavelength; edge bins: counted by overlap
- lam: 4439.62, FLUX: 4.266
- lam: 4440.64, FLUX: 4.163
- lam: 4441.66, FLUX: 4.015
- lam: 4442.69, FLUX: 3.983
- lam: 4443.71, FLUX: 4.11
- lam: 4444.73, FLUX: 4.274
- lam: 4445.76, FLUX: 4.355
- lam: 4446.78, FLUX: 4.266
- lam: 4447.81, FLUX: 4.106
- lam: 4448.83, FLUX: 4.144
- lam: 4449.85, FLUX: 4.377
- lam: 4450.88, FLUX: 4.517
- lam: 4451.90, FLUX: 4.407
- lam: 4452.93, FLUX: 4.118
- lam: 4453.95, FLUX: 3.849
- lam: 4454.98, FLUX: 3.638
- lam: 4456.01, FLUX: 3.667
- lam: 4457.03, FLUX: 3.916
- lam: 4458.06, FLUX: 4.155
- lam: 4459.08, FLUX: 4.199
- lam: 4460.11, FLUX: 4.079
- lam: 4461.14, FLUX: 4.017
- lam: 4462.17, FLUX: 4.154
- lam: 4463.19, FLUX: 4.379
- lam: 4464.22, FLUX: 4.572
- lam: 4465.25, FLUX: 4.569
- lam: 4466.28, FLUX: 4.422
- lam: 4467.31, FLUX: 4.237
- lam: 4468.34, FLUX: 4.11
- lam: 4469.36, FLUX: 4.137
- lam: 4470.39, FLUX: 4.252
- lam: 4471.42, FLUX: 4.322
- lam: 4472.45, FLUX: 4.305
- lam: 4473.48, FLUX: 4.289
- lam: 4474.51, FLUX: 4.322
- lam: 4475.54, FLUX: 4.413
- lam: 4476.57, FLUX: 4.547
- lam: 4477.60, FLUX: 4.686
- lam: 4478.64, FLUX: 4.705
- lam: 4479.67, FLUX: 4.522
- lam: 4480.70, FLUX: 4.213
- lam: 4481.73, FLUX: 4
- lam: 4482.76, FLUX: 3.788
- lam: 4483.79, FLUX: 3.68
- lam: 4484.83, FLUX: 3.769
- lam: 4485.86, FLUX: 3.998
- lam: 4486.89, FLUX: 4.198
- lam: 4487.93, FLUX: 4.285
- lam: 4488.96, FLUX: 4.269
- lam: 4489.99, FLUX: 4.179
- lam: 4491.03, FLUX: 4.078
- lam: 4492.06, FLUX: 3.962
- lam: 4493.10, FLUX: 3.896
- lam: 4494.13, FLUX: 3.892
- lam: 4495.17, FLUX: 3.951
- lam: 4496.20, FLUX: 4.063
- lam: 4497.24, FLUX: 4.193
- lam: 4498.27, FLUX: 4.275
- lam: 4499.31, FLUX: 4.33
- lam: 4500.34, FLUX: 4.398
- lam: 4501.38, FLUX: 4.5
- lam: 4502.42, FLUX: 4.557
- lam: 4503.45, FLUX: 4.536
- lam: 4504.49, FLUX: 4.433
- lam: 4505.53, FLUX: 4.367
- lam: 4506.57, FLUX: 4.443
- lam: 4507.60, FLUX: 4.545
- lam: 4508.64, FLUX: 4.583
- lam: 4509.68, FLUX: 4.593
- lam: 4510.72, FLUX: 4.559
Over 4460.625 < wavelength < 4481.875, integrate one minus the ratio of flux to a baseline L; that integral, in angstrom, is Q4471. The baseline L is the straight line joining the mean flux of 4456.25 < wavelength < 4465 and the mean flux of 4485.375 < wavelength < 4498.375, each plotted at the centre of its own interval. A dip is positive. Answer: -1.0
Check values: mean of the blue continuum 4.18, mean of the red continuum 4.09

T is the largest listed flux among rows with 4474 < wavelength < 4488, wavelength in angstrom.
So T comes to 4.705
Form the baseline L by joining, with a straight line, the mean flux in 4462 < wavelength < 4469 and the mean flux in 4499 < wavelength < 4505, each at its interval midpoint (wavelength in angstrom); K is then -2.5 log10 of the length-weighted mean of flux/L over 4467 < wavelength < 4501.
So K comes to 0.06 mag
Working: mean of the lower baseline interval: 4.36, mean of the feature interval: 4.19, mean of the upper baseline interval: 4.47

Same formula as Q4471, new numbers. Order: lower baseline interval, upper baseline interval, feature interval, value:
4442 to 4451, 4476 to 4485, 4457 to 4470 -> 0.0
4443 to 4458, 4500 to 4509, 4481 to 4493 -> 1.0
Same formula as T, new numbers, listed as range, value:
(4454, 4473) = 4.572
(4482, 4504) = 4.557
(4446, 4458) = 4.517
